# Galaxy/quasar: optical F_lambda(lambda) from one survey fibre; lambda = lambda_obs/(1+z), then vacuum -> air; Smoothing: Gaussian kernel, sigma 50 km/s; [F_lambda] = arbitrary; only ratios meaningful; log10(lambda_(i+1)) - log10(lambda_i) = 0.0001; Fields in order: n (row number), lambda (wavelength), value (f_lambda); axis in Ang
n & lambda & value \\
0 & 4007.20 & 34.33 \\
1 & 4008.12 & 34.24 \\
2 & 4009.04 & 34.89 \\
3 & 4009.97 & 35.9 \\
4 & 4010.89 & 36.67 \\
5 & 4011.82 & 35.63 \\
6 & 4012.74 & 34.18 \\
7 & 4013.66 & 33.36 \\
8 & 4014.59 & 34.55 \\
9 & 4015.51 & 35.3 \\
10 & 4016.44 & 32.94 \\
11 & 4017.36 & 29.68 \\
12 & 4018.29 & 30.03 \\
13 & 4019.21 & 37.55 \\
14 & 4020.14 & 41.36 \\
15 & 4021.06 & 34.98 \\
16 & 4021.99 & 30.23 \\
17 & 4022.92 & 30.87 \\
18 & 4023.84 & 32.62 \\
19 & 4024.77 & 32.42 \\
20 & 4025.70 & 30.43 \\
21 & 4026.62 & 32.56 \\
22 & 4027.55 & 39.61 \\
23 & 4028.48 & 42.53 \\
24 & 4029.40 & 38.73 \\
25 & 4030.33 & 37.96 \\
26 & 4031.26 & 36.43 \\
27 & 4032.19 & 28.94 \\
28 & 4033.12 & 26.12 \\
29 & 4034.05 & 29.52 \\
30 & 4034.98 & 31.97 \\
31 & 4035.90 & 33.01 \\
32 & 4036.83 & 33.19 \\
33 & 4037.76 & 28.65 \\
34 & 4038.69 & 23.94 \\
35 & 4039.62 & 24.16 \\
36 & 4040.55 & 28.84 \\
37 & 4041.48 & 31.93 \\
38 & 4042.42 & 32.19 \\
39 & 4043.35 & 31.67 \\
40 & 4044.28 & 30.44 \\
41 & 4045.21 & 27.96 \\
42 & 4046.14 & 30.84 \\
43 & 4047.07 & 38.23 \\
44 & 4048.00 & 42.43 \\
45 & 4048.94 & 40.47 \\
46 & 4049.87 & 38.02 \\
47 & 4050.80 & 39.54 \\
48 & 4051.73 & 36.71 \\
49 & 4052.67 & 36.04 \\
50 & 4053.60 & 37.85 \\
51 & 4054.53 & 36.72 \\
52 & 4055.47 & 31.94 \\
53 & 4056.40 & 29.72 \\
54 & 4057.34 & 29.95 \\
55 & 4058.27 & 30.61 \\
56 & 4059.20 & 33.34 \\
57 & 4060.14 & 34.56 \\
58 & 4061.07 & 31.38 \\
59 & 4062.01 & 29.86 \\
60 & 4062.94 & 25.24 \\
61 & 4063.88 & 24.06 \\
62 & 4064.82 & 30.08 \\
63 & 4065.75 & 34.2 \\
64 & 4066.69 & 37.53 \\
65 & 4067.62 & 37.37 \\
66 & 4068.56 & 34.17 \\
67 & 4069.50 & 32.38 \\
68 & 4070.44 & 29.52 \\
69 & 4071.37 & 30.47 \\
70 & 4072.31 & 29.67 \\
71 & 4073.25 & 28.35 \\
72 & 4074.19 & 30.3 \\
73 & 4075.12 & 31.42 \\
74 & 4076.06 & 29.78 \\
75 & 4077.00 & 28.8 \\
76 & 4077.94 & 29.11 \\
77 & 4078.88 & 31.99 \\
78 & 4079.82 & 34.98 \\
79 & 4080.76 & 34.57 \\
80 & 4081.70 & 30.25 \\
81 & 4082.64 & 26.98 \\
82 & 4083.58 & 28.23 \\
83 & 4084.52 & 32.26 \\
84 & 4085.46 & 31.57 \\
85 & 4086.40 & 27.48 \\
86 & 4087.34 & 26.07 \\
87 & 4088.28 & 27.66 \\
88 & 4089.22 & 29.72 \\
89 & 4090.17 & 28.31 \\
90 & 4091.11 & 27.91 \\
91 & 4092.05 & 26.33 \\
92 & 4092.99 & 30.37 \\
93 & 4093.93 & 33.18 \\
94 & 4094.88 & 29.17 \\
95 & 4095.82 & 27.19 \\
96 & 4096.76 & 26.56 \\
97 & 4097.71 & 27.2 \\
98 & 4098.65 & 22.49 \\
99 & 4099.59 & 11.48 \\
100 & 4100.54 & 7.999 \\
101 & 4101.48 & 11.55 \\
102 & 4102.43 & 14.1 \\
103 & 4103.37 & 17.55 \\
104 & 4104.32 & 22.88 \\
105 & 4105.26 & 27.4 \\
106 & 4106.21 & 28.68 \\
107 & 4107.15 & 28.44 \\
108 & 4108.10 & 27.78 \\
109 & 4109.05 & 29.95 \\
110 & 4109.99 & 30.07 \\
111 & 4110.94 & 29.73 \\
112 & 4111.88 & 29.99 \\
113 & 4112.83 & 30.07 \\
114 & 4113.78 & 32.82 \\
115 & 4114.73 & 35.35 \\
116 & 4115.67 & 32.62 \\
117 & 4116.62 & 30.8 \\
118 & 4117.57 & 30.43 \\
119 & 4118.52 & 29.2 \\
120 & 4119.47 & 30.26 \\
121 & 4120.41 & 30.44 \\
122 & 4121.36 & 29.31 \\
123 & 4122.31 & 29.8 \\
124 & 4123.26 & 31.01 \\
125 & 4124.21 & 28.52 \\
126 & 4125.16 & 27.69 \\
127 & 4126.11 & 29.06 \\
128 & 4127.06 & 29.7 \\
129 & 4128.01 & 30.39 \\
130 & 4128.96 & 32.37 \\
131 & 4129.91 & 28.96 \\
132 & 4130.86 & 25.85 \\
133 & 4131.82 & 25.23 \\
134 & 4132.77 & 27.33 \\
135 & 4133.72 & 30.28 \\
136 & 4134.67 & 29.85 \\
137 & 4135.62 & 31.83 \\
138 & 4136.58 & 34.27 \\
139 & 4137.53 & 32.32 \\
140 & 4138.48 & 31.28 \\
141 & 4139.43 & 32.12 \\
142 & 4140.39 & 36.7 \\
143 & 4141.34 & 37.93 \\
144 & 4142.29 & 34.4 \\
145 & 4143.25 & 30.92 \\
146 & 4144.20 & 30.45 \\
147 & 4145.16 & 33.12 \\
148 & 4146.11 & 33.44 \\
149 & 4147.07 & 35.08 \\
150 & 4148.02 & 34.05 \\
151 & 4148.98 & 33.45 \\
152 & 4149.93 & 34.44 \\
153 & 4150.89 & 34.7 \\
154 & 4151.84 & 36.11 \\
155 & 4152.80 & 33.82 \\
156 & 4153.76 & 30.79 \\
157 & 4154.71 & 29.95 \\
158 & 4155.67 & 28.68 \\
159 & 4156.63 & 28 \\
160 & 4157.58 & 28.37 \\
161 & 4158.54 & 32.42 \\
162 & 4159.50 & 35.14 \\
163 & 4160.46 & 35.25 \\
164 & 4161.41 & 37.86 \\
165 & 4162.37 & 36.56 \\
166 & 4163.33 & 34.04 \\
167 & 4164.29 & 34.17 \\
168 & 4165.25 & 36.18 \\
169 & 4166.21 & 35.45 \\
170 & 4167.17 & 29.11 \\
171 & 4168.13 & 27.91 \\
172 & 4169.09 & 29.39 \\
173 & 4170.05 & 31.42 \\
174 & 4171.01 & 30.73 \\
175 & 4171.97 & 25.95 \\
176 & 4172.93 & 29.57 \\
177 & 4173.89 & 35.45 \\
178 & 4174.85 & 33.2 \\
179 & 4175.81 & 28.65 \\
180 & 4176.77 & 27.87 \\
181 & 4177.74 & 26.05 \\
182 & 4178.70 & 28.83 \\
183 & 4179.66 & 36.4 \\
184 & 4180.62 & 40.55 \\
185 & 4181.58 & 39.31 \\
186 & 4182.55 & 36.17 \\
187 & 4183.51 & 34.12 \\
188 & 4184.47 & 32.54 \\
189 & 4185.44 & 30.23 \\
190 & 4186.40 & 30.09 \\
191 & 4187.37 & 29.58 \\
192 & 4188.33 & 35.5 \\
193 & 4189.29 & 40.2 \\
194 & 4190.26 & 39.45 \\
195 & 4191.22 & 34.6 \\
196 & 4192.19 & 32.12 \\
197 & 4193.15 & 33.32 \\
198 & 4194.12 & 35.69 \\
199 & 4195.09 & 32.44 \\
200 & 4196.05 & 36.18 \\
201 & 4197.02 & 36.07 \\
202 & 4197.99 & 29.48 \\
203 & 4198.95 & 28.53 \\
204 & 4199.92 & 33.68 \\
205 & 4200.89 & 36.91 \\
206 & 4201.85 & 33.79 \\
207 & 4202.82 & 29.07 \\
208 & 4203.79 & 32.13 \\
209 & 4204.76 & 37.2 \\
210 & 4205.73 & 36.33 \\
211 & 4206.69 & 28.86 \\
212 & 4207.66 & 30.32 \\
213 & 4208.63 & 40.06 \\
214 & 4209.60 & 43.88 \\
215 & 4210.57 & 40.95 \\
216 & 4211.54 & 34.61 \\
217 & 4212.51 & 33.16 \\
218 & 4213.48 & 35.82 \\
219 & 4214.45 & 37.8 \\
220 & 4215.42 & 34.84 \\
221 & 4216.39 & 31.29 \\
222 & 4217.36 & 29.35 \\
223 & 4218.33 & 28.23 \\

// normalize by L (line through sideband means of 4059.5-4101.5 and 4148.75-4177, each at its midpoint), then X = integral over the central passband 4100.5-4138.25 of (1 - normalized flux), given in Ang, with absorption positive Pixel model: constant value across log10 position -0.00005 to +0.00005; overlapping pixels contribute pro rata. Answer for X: 2.7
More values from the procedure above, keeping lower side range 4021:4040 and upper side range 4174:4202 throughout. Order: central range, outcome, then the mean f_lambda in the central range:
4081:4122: 7.05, 27.2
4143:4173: 0.77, 32.4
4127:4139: 1.13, 30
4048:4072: -0.66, 33.4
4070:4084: 1.01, 30.3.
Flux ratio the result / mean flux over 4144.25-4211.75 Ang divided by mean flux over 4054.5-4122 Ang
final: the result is 1.2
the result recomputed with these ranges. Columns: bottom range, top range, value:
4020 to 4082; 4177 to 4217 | 1.05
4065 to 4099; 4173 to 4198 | 1.12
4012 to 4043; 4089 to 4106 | 0.71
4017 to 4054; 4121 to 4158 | 0.93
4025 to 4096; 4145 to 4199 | 1.04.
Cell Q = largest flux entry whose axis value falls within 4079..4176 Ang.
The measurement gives 37.93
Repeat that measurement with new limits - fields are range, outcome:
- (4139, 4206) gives 40.55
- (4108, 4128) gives 35.35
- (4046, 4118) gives 42.43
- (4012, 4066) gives 42.53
